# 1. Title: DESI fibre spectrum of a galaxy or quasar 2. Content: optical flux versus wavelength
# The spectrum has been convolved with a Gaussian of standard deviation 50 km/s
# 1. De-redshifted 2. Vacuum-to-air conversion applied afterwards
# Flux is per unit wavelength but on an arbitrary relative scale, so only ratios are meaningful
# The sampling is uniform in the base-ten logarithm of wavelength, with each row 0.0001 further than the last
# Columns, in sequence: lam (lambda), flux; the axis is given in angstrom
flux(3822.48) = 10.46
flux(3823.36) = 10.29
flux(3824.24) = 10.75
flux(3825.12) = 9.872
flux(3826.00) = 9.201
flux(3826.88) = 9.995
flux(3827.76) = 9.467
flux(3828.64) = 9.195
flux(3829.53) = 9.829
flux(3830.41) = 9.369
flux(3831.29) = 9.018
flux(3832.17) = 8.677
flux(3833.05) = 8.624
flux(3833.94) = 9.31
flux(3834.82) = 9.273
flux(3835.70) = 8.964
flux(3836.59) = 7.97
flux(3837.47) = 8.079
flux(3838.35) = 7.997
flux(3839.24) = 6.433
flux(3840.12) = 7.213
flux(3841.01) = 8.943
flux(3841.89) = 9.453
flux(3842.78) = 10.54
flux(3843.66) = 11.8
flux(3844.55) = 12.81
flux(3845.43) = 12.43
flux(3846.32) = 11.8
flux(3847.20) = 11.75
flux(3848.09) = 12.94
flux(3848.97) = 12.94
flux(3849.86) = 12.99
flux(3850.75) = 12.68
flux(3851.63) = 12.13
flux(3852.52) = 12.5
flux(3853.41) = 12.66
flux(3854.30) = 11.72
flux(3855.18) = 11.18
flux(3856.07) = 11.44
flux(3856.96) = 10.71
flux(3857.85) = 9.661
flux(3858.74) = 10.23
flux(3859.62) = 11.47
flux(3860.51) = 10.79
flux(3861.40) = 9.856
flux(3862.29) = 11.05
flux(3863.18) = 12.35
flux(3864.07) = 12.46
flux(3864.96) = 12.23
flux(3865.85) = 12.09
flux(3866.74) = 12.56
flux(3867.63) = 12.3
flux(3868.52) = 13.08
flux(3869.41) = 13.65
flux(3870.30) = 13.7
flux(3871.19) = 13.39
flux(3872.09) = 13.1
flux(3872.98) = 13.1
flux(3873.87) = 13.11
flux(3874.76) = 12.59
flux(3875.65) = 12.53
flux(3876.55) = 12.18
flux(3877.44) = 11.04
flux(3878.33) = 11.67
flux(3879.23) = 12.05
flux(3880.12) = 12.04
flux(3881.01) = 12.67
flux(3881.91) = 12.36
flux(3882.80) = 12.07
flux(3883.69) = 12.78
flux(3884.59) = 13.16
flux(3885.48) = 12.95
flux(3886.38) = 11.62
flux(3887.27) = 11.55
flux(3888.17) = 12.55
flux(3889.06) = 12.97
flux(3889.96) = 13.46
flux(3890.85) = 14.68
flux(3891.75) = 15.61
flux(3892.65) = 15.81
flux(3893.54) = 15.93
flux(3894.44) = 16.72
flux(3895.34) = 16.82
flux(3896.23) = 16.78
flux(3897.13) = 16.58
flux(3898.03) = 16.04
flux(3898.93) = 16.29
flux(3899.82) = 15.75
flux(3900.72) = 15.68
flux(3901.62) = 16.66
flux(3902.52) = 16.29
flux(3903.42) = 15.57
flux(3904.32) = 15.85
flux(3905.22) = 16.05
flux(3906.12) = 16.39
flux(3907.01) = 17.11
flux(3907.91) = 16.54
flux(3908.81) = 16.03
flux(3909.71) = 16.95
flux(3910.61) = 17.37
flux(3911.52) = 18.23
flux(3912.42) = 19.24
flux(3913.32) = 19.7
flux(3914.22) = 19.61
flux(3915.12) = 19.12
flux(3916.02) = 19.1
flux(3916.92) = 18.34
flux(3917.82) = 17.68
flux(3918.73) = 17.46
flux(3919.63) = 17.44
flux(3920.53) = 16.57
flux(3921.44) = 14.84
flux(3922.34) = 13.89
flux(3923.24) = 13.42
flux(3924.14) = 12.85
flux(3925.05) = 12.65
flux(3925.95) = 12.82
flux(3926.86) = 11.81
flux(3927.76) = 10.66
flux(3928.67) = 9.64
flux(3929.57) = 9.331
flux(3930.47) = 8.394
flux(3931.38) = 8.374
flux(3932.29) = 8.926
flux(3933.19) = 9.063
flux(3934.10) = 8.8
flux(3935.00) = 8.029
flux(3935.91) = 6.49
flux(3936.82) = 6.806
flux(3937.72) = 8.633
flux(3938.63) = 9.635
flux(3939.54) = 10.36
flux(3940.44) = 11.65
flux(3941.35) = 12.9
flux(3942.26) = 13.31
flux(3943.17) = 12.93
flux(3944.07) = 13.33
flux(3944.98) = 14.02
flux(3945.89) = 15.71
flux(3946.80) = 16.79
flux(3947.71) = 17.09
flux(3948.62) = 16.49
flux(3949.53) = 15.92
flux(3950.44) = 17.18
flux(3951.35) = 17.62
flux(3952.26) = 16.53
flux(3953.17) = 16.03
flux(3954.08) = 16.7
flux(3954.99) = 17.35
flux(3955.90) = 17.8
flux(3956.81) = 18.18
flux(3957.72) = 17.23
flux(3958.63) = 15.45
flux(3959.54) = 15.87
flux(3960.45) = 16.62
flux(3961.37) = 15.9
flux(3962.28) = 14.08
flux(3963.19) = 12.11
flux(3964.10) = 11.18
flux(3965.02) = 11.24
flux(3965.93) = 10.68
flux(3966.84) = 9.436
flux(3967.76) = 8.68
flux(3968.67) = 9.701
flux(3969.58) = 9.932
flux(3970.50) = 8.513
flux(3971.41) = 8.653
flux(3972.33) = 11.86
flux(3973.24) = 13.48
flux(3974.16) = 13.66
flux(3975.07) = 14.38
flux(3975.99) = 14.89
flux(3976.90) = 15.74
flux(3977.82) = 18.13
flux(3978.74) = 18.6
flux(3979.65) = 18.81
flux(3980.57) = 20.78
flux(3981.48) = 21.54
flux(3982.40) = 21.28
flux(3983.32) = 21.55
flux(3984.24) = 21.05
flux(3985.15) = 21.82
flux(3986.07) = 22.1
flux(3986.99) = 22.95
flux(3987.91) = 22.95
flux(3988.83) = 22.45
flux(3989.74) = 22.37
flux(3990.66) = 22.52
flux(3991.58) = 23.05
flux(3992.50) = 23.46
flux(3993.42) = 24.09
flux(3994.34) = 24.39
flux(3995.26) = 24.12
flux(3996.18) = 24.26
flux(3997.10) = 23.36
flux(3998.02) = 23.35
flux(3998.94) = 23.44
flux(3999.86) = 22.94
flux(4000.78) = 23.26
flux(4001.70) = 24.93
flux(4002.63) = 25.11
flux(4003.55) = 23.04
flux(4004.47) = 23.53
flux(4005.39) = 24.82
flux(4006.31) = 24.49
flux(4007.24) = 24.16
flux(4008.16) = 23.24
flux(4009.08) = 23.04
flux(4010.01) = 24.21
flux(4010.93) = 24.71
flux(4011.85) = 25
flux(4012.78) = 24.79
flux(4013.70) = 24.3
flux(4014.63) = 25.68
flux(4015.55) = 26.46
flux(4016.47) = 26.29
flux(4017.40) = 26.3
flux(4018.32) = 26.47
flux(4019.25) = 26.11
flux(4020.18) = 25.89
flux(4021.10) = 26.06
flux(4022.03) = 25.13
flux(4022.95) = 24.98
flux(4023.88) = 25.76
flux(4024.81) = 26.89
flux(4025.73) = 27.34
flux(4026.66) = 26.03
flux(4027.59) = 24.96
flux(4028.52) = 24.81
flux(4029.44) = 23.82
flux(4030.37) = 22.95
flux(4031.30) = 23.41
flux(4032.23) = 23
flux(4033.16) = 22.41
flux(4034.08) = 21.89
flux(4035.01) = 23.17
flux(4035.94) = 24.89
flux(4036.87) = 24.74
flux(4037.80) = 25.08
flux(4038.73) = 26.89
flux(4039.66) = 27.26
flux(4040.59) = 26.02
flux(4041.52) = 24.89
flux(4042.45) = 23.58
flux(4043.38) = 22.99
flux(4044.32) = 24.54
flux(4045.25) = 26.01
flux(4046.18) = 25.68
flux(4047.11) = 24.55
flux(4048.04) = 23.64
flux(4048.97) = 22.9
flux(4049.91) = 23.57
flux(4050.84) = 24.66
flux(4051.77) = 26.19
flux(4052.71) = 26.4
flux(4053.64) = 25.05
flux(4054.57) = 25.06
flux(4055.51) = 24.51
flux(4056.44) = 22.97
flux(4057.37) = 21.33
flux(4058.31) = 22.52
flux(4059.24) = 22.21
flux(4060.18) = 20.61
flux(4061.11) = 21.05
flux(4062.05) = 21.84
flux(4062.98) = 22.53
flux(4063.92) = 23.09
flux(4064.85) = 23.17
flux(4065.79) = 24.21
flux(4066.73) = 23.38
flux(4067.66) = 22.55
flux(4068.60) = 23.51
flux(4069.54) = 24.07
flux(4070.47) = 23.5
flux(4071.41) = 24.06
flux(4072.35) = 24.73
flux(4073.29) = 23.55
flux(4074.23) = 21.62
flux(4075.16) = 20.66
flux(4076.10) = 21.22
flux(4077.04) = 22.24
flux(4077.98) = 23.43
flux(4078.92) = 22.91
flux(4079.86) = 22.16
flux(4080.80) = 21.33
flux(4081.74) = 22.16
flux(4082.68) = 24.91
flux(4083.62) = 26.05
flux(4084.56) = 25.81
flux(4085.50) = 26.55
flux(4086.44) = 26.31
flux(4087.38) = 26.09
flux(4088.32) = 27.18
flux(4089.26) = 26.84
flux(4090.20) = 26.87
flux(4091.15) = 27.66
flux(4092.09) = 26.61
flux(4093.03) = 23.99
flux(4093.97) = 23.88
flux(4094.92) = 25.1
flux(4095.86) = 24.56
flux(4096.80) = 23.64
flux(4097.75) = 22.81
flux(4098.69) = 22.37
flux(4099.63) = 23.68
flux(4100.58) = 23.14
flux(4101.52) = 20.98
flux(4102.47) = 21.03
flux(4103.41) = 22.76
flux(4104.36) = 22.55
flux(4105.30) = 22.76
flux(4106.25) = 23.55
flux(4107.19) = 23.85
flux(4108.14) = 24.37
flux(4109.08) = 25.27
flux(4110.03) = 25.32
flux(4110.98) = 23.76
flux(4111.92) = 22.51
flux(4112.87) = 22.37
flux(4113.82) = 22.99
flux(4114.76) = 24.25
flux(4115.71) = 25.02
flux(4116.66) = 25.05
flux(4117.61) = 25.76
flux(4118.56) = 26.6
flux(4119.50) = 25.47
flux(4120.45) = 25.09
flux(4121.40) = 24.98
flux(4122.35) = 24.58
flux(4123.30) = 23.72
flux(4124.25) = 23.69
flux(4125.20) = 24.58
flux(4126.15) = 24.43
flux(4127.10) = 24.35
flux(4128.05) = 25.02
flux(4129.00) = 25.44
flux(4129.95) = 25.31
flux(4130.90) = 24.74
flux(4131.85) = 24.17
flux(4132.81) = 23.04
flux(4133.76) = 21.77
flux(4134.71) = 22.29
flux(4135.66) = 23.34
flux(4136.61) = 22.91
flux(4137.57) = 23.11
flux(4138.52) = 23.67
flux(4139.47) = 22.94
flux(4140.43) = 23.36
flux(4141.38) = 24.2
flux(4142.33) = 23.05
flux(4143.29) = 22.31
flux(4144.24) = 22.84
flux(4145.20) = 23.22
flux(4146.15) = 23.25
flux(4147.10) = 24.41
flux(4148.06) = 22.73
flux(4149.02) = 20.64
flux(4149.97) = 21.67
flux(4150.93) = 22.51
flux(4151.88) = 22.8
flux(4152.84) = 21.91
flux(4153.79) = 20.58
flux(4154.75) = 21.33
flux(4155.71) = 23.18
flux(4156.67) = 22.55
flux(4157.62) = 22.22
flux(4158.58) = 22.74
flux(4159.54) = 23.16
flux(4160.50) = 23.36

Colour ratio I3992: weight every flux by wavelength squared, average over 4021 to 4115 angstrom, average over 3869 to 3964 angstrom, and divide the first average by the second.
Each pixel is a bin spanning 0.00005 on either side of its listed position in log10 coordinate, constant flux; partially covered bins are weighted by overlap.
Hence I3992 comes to 1.82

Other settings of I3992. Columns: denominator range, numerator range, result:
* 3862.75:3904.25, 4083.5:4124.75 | 1.99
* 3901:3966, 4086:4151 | 1.82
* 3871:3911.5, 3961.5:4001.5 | 1.31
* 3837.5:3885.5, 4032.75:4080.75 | 2.22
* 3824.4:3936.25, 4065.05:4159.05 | 2.08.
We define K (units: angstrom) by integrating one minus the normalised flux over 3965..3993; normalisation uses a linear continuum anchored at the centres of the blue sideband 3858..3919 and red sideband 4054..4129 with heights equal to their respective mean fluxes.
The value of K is 2.5 angstrom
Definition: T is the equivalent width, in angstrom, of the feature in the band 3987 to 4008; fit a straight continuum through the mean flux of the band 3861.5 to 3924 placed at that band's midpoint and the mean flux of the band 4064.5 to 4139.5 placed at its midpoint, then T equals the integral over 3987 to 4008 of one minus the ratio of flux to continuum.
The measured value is -4.6 angstrom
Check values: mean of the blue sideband 14.7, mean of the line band 23.6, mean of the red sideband 24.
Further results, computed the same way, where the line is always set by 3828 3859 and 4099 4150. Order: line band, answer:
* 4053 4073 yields -2.3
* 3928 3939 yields 4.6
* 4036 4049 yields -3.4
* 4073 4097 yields -2.8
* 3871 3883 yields -0.5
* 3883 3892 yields -0.4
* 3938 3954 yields 0.7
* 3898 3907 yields -2.0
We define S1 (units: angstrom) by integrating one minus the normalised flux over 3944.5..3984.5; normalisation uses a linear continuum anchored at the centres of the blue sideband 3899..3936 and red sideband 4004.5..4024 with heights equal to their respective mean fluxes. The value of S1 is 8.8 angstrom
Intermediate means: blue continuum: 14.6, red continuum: 25.1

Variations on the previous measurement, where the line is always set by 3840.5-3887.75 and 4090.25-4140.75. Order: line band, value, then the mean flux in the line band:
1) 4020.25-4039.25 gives -4.6 angstrom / 24.7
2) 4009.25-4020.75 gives -3.7 angstrom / 25.5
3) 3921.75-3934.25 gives 3.5 angstrom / 10.9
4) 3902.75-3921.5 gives -4.1 angstrom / 17.4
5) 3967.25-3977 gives 3.2 angstrom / 11.6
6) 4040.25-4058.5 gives -3.1 angstrom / 24.4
